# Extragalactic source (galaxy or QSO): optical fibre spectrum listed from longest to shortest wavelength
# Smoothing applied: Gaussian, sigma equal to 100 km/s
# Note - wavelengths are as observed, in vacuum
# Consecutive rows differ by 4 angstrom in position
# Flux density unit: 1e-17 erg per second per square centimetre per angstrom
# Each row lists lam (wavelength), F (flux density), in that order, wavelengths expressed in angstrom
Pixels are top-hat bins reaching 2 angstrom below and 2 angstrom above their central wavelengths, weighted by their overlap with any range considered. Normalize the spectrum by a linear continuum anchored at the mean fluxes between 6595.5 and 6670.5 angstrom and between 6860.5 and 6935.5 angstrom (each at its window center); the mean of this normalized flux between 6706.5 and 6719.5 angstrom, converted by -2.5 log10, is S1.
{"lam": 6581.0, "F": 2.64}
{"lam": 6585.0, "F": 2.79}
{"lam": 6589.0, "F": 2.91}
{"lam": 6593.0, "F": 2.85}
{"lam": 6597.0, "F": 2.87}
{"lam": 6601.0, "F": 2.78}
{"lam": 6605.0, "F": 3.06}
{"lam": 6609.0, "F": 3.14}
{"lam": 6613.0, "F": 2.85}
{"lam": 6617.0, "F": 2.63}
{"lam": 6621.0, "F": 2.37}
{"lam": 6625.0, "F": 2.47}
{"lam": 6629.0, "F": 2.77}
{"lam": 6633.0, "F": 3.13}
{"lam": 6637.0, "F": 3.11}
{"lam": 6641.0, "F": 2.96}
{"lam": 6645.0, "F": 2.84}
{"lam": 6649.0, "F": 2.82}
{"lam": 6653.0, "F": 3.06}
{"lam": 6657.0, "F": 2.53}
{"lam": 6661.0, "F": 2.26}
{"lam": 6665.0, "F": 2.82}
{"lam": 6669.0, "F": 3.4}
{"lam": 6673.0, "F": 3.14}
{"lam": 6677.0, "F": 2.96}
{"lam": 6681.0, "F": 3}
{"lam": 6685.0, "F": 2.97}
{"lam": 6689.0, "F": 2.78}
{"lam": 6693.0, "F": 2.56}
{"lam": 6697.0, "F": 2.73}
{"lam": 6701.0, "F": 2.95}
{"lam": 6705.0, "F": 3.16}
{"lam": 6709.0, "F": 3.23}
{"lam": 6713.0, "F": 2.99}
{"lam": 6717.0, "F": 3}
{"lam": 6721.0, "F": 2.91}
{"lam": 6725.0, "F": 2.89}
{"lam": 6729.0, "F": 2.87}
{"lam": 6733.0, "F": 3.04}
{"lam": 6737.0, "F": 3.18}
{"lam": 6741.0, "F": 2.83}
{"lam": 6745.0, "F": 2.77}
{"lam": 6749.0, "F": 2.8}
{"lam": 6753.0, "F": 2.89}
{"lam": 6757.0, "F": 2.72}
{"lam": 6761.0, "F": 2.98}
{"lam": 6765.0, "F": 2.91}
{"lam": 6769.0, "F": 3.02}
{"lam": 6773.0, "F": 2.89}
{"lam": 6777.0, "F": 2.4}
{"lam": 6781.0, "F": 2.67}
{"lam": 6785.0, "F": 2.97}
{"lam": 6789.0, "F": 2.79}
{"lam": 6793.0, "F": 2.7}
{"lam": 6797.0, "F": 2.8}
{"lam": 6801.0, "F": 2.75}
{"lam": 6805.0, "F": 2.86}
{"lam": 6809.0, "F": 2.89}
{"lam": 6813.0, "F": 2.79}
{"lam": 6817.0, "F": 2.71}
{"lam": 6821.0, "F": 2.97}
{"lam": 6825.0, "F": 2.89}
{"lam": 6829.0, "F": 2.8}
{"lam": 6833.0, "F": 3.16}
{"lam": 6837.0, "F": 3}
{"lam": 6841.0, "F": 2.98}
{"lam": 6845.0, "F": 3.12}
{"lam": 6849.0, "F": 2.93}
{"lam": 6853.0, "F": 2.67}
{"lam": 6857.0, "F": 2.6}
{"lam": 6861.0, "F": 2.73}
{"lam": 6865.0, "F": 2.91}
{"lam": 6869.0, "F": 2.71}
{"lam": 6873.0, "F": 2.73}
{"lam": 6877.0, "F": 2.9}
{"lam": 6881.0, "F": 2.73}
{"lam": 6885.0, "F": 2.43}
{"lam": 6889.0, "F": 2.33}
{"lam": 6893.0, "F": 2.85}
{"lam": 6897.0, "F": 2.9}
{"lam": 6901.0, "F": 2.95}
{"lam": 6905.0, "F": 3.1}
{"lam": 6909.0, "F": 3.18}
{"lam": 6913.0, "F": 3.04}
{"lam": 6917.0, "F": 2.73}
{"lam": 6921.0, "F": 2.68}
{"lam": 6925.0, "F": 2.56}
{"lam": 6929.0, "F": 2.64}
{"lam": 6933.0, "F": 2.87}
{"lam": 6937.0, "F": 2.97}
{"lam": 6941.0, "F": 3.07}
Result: -0.09 mag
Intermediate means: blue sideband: 2.83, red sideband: 2.79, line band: 3.07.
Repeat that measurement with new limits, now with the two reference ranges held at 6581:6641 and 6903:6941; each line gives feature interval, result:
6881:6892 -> 0.16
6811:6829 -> 0.01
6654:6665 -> 0.12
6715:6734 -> -0.03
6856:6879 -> 0.04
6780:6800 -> 0.03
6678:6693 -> -0.01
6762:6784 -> 0.02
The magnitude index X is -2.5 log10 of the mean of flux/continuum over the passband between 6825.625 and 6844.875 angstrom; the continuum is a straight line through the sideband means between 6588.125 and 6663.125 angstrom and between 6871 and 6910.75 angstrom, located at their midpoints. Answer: -0.07 mag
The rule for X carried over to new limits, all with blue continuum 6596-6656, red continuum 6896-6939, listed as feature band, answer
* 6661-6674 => -0.05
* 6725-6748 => -0.03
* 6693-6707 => -0.01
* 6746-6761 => 0.01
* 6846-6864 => 0.04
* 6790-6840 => 0.00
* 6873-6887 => 0.07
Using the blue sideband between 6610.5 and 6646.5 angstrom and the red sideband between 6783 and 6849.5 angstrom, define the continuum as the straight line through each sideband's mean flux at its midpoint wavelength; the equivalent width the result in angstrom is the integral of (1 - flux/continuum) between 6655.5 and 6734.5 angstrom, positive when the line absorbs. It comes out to -2.3 angstrom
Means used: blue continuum 2.8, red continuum 2.89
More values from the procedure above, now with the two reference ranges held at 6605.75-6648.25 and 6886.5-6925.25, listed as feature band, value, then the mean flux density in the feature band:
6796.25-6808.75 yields 0.1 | 2.82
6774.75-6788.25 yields 0.7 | 2.69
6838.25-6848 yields -0.7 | 3.03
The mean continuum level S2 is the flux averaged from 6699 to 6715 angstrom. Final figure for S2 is 3.08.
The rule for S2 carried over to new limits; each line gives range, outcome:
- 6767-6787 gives 2.79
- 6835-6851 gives 3.01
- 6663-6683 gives 3.06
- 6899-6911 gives 3.08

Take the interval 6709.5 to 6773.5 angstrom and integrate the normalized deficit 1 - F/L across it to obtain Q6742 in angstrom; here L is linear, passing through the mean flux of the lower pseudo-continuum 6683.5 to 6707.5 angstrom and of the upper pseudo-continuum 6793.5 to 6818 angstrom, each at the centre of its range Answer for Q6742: -2.0 angstrom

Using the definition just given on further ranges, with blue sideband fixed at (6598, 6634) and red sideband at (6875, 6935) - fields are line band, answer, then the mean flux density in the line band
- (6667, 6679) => -1.6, 3.17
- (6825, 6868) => -1.4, 2.89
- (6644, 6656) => -0.4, 2.88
